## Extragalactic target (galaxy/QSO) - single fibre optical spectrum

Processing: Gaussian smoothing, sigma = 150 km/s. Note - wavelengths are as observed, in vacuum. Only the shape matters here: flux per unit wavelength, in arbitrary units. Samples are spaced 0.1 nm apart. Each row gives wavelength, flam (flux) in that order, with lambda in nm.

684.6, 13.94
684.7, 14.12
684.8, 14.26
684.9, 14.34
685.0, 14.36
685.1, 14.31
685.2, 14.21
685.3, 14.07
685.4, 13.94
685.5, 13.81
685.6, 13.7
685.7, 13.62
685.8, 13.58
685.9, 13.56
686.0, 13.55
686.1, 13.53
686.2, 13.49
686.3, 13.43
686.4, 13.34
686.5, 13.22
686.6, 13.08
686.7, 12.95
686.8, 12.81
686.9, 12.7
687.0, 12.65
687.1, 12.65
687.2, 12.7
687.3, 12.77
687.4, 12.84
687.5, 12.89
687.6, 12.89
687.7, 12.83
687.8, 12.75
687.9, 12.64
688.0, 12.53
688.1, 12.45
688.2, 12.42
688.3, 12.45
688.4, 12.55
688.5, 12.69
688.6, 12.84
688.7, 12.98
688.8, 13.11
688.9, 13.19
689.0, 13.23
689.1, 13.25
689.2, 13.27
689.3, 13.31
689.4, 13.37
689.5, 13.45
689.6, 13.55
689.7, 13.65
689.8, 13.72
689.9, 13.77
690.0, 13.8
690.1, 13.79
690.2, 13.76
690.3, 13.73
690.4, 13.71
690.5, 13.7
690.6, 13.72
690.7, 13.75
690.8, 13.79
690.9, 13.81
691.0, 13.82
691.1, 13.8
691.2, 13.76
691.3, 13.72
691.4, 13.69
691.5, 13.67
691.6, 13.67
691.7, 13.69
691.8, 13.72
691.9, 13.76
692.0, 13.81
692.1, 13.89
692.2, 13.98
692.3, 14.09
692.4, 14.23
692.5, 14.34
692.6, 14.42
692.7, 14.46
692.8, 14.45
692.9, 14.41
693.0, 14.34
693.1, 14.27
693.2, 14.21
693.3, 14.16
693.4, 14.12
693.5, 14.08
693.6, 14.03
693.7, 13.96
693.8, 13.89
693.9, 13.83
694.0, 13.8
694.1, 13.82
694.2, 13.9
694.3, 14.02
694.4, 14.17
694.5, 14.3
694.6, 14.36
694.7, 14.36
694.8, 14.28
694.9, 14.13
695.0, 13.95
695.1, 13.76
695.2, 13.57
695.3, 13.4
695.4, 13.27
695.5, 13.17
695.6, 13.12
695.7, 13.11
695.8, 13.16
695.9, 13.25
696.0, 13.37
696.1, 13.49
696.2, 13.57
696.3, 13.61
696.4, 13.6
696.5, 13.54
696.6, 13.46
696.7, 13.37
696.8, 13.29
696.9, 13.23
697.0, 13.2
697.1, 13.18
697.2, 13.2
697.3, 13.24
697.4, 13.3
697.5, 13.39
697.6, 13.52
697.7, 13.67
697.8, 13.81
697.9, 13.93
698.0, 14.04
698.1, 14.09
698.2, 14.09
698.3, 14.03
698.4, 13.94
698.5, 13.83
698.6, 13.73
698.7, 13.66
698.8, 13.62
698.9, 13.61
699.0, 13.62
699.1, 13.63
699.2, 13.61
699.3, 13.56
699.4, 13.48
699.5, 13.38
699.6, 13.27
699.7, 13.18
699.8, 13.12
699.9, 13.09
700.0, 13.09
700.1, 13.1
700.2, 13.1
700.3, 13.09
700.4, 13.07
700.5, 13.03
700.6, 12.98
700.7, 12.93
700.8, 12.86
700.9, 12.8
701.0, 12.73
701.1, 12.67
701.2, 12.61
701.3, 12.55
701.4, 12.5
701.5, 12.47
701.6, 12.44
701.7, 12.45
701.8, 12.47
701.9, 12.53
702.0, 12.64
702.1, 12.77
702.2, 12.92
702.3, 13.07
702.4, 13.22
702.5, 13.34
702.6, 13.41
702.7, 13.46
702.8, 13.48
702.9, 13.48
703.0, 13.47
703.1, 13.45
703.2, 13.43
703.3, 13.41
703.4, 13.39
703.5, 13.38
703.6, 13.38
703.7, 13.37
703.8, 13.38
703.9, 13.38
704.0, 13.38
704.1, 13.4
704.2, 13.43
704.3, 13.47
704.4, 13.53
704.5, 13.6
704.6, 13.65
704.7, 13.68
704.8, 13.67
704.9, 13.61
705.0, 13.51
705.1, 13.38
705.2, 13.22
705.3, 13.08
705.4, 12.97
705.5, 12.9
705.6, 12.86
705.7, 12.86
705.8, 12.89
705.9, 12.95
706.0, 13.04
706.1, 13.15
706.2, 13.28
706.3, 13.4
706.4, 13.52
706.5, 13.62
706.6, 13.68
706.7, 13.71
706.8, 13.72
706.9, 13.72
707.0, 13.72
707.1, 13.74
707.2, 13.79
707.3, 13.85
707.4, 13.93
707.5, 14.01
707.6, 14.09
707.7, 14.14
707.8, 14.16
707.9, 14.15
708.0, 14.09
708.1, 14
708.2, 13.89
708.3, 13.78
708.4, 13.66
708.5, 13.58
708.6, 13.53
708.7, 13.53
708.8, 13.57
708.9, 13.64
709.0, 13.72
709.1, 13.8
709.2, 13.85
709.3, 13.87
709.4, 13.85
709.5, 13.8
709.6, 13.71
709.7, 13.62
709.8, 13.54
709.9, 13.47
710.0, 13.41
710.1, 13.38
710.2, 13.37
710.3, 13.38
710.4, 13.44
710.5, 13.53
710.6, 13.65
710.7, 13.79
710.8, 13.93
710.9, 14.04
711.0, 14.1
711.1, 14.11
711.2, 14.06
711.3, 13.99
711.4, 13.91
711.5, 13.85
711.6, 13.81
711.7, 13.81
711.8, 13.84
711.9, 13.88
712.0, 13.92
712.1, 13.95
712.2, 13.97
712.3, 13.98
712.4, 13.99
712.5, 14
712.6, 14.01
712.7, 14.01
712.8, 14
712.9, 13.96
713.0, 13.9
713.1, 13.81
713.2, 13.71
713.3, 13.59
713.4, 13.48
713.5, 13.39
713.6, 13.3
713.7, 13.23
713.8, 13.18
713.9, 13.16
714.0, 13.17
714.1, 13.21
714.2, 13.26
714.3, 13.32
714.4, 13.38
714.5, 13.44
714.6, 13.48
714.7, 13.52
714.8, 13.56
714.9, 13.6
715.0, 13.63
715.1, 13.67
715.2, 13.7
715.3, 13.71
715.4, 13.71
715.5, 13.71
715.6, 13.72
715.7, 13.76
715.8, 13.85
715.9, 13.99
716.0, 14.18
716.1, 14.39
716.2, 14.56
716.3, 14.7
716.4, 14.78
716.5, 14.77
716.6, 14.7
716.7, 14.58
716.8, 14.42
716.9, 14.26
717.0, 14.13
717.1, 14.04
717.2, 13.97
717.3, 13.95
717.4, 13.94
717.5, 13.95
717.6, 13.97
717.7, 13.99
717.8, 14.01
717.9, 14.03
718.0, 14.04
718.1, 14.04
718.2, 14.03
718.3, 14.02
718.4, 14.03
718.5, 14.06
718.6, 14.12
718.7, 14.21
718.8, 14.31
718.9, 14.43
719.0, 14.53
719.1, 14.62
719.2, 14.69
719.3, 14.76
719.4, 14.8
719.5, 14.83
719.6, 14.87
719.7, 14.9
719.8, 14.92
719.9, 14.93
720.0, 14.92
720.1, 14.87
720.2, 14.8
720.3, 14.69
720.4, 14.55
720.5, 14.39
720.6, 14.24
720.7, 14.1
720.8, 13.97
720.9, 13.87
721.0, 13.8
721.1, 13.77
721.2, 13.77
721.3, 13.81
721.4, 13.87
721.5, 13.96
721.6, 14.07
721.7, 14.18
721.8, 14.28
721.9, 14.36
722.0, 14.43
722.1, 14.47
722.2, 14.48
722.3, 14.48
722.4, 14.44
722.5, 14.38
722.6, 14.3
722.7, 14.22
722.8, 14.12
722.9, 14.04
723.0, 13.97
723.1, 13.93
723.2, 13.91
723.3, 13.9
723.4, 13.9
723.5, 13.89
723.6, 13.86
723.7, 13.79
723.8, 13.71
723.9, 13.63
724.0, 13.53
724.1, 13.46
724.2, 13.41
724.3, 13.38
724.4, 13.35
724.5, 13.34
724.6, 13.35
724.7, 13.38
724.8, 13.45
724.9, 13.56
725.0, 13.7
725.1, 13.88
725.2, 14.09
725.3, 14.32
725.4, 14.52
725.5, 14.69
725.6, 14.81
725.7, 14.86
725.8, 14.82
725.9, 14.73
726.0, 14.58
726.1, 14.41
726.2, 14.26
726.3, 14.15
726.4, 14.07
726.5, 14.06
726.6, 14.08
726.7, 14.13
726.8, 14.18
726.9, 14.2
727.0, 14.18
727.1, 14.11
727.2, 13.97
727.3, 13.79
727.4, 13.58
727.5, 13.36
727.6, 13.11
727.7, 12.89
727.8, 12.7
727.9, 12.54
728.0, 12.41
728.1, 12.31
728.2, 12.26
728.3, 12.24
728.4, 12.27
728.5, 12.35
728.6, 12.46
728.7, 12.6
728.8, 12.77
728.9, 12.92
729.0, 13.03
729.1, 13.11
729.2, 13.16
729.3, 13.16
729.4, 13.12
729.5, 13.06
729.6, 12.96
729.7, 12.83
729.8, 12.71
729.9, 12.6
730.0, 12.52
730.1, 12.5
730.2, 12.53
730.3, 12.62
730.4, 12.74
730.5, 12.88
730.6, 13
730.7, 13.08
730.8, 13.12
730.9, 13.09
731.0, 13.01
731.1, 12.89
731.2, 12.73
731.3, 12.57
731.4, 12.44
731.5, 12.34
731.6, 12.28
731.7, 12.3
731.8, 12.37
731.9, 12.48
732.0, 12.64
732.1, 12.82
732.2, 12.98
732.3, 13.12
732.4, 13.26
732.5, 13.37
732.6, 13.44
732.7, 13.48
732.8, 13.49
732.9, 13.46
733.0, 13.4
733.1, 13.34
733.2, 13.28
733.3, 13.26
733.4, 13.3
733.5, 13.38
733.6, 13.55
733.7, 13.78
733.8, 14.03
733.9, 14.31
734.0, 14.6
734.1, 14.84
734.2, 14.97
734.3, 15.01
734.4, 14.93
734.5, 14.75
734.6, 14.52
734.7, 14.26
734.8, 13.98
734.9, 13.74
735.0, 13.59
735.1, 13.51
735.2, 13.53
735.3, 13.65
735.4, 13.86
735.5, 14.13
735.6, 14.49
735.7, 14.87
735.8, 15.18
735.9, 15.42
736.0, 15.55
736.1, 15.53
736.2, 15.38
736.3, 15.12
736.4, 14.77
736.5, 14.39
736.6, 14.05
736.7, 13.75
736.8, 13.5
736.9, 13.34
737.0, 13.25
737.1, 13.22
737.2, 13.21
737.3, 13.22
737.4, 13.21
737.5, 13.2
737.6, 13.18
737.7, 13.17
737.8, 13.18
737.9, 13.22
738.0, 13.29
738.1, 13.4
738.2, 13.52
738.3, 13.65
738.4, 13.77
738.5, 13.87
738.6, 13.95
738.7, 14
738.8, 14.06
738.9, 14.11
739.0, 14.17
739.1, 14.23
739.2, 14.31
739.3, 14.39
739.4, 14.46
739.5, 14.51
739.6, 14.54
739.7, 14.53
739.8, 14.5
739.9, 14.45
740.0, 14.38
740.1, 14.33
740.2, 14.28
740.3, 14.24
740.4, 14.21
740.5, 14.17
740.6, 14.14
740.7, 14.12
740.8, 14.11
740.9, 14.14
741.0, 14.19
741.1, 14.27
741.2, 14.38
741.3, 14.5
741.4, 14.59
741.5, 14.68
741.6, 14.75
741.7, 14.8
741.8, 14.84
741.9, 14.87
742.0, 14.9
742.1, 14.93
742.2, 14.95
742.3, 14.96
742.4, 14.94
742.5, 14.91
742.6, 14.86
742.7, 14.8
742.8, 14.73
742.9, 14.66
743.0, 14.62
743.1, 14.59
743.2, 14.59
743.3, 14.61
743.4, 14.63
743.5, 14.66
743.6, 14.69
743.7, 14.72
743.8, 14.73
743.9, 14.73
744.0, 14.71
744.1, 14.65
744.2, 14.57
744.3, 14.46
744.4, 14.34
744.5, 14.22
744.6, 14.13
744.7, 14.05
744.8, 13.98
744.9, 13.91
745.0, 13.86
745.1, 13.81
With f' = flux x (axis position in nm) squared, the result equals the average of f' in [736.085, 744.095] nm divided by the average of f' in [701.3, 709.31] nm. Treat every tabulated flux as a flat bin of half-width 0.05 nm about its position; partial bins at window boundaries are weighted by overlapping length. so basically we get 1.17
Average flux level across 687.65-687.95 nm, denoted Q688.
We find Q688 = 12.7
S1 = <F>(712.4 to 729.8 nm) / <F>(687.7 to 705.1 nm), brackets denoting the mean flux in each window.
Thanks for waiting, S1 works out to 1.03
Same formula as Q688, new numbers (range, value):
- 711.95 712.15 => 13.9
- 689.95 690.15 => 13.8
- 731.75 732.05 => 12.5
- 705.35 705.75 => 12.9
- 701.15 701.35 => 12.6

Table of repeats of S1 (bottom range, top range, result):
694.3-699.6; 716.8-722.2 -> 1.05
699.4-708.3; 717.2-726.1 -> 1.07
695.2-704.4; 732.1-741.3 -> 1.05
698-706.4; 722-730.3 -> 1.03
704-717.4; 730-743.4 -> 1.01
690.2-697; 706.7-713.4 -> 1.00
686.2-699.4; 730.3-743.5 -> 1.03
